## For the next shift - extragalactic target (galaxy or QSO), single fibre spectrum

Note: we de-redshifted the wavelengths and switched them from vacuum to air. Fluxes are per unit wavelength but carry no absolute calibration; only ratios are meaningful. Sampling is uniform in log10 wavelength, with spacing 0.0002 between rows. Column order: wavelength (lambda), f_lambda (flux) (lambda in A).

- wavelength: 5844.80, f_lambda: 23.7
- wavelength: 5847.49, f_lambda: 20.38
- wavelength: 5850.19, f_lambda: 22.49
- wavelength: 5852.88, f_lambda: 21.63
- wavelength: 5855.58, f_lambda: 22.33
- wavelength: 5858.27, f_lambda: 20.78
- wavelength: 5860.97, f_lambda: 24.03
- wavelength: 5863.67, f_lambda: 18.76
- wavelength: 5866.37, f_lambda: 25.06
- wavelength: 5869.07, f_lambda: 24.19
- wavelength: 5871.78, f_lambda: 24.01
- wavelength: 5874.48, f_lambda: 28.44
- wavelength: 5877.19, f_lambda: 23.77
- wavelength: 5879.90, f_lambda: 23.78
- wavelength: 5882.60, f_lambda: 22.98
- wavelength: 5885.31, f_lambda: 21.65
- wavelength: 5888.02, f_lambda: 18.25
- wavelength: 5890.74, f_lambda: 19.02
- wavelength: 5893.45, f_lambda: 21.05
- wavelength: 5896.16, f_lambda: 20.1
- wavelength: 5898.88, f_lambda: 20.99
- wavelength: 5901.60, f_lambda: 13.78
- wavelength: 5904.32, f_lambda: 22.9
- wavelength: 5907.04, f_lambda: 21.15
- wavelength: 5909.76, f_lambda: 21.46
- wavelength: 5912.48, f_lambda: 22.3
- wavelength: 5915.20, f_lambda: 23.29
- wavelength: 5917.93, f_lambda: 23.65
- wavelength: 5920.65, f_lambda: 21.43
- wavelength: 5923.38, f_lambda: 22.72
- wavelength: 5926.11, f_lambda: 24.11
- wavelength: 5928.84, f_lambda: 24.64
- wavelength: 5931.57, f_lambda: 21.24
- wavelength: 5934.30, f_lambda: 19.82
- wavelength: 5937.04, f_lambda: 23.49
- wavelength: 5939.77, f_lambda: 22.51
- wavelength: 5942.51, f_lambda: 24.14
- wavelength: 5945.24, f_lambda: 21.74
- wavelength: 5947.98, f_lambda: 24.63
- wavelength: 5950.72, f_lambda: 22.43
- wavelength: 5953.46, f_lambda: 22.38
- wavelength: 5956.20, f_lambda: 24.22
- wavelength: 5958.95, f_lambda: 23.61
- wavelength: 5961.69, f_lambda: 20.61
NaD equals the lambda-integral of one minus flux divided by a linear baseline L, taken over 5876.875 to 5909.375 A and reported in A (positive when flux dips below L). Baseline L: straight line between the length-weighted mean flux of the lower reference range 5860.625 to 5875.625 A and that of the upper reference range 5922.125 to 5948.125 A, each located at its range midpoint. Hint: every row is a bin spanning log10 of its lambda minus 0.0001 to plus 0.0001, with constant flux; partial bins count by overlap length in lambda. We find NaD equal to 4.0 A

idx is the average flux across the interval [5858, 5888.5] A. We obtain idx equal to 23.2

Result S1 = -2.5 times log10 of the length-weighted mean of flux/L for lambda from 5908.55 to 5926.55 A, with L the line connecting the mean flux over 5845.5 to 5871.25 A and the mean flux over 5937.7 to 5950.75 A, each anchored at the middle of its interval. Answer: 0.01 mag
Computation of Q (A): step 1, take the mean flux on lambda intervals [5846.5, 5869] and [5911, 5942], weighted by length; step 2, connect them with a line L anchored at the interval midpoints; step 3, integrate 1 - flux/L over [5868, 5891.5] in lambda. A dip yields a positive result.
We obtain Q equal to -0.7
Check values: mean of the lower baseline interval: 22.1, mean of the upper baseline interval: 22.7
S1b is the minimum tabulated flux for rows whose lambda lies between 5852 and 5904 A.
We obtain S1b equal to 13.78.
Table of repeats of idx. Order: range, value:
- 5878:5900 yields 21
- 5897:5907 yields 19.5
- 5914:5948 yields 22.8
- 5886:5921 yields 20.7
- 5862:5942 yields 22.1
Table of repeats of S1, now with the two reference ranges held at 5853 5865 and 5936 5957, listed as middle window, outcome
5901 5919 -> 0.049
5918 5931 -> -0.019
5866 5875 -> -0.161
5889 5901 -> 0.123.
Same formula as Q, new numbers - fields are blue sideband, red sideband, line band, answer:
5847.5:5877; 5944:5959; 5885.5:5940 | 4.1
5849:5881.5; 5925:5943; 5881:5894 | 1.4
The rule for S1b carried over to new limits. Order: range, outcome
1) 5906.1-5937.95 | 19.82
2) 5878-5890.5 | 18.25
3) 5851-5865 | 18.76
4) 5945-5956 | 21.74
